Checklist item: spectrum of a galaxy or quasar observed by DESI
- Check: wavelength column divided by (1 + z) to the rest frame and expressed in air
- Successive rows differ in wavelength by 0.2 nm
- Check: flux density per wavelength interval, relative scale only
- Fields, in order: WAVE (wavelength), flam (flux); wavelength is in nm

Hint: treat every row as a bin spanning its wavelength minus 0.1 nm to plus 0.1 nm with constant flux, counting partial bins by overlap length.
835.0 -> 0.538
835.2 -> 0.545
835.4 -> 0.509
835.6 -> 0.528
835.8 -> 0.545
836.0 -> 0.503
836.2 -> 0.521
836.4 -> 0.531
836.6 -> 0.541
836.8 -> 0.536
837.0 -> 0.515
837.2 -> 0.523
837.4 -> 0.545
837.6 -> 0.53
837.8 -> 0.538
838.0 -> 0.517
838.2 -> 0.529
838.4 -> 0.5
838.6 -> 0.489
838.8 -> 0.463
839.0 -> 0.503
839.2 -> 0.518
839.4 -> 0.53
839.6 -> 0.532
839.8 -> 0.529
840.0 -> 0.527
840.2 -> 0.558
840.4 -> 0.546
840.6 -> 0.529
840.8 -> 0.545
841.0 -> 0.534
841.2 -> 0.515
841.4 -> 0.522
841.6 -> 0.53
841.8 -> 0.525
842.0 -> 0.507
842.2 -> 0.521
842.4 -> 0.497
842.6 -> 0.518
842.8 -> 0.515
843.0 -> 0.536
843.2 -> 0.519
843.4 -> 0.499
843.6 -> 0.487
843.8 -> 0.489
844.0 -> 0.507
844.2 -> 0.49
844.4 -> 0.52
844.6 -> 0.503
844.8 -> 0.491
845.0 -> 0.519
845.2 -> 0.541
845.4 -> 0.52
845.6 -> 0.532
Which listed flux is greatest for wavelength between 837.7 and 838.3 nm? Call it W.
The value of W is 0.538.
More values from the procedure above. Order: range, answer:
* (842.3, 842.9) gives 0.518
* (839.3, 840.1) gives 0.532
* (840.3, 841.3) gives 0.546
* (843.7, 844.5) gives 0.52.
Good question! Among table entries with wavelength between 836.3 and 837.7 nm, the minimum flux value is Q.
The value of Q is 0.515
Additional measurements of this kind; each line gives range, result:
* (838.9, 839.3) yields 0.503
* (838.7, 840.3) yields 0.463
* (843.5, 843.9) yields 0.487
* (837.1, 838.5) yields 0.5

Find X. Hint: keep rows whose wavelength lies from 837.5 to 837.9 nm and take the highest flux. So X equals 0.538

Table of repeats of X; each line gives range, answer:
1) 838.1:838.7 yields 0.529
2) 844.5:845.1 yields 0.519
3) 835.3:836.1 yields 0.545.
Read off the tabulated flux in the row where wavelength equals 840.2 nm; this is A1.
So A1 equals 0.558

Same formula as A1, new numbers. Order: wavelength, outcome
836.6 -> 0.541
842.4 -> 0.497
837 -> 0.515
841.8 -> 0.525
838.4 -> 0.5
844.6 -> 0.503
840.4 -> 0.546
